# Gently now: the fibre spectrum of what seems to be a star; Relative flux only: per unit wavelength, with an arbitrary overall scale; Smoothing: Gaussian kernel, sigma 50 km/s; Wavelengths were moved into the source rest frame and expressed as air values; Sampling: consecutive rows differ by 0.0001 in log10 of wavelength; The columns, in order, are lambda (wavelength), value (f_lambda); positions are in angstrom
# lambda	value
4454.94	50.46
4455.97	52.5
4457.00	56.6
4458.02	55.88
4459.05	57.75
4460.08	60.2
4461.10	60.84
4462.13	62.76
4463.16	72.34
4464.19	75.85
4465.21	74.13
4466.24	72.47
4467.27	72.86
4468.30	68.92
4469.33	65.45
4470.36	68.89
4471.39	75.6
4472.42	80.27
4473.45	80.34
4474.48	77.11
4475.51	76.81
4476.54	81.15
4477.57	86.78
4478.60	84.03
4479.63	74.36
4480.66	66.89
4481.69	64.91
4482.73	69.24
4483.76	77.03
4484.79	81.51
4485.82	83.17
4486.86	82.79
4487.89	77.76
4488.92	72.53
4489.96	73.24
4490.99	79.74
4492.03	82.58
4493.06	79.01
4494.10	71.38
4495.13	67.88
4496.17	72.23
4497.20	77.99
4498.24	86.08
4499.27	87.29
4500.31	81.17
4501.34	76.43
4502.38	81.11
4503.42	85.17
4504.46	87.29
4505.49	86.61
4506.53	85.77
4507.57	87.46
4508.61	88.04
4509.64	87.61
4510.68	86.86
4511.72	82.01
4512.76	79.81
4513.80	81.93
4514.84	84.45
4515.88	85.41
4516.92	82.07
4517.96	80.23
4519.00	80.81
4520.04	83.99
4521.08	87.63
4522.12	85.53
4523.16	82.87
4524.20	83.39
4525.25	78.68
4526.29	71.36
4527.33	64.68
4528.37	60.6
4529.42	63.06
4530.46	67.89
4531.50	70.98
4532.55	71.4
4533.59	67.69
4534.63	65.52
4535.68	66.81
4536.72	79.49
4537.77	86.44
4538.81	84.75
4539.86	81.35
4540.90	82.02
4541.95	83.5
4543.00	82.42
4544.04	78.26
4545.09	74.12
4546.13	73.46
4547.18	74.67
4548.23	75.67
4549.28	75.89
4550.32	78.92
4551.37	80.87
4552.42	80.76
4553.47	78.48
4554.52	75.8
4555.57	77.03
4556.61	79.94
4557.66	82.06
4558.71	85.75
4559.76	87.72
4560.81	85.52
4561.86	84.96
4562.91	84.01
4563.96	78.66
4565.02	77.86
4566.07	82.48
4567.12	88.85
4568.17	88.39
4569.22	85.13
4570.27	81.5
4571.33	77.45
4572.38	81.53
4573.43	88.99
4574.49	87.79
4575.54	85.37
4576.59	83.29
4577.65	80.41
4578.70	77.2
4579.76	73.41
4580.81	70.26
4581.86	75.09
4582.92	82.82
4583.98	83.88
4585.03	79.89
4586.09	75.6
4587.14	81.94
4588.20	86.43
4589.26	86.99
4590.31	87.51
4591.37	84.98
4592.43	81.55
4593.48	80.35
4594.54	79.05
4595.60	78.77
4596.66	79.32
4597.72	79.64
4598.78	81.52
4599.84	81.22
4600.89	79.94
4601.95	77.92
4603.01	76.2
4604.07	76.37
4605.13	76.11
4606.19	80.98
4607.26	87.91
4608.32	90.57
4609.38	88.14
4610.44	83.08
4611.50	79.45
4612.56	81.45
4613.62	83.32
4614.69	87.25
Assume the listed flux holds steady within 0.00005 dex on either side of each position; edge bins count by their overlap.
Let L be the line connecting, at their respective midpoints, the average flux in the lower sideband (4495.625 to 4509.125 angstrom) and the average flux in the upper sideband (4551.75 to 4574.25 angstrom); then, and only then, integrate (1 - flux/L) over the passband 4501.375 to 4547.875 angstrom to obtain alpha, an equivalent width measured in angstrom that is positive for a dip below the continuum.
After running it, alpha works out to 2.2 angstrom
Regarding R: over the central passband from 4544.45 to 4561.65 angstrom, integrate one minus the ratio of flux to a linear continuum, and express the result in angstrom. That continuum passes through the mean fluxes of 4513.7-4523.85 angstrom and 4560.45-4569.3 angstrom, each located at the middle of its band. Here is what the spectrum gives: 0.9 angstrom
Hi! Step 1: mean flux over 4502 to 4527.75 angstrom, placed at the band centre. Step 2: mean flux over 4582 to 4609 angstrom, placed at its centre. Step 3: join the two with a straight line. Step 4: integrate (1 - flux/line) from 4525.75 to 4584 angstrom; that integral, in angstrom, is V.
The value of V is 2.64 angstrom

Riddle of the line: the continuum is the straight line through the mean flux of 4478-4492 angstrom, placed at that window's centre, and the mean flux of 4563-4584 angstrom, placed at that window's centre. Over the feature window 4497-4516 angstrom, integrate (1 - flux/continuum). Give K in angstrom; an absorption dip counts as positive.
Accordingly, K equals -1.6 angstrom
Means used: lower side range 76.2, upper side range 81.5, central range 84.2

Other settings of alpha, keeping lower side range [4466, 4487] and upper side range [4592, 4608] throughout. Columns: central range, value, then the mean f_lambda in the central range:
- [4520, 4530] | 0.2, 75.7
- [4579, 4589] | 0.0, 79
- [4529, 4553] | 0.6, 76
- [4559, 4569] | -0.7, 84.3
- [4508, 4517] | -0.9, 84.4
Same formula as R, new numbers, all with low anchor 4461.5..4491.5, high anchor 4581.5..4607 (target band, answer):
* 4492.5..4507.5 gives -0.9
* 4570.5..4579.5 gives -0.3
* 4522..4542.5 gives 0.8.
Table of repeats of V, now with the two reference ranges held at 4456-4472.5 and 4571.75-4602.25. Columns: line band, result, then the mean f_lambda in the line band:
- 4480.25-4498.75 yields -1.64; 75.9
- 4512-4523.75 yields -1.62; 83.2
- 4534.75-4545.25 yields -0.54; 79.5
